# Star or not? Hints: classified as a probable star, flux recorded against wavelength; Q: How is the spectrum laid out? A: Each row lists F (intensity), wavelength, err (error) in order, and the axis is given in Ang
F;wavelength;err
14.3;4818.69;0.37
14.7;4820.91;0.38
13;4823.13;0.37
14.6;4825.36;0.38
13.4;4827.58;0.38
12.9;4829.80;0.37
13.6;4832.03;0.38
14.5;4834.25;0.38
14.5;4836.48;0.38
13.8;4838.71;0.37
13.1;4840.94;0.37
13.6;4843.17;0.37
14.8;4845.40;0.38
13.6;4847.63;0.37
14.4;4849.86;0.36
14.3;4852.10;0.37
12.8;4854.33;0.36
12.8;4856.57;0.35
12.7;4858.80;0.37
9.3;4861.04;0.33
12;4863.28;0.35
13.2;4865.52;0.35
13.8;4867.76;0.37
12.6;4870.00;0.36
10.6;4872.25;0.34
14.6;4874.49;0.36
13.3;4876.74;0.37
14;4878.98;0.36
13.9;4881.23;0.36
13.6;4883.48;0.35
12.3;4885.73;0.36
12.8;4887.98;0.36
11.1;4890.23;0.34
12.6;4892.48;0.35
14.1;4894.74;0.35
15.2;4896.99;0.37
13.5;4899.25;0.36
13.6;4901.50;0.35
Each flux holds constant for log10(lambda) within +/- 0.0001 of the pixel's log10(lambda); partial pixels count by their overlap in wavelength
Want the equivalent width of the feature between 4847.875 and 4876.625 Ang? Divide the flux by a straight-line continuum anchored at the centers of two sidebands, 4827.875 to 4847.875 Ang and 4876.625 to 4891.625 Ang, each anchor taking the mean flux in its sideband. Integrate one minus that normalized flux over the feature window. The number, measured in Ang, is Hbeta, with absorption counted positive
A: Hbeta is 1.2 Ang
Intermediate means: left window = 13.8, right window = 13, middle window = 12.8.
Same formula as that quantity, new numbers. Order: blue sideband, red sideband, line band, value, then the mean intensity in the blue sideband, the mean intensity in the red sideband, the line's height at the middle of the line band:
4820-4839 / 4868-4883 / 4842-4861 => 0.3 Ang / 13.9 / 13.2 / 13.6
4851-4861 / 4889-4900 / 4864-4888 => -0.2 Ang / 12.7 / 13.3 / 13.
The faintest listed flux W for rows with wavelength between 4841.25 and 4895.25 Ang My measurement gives 9.3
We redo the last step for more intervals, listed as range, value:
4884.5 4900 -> 11.1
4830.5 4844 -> 13.1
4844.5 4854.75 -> 12.8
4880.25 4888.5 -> 12.3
